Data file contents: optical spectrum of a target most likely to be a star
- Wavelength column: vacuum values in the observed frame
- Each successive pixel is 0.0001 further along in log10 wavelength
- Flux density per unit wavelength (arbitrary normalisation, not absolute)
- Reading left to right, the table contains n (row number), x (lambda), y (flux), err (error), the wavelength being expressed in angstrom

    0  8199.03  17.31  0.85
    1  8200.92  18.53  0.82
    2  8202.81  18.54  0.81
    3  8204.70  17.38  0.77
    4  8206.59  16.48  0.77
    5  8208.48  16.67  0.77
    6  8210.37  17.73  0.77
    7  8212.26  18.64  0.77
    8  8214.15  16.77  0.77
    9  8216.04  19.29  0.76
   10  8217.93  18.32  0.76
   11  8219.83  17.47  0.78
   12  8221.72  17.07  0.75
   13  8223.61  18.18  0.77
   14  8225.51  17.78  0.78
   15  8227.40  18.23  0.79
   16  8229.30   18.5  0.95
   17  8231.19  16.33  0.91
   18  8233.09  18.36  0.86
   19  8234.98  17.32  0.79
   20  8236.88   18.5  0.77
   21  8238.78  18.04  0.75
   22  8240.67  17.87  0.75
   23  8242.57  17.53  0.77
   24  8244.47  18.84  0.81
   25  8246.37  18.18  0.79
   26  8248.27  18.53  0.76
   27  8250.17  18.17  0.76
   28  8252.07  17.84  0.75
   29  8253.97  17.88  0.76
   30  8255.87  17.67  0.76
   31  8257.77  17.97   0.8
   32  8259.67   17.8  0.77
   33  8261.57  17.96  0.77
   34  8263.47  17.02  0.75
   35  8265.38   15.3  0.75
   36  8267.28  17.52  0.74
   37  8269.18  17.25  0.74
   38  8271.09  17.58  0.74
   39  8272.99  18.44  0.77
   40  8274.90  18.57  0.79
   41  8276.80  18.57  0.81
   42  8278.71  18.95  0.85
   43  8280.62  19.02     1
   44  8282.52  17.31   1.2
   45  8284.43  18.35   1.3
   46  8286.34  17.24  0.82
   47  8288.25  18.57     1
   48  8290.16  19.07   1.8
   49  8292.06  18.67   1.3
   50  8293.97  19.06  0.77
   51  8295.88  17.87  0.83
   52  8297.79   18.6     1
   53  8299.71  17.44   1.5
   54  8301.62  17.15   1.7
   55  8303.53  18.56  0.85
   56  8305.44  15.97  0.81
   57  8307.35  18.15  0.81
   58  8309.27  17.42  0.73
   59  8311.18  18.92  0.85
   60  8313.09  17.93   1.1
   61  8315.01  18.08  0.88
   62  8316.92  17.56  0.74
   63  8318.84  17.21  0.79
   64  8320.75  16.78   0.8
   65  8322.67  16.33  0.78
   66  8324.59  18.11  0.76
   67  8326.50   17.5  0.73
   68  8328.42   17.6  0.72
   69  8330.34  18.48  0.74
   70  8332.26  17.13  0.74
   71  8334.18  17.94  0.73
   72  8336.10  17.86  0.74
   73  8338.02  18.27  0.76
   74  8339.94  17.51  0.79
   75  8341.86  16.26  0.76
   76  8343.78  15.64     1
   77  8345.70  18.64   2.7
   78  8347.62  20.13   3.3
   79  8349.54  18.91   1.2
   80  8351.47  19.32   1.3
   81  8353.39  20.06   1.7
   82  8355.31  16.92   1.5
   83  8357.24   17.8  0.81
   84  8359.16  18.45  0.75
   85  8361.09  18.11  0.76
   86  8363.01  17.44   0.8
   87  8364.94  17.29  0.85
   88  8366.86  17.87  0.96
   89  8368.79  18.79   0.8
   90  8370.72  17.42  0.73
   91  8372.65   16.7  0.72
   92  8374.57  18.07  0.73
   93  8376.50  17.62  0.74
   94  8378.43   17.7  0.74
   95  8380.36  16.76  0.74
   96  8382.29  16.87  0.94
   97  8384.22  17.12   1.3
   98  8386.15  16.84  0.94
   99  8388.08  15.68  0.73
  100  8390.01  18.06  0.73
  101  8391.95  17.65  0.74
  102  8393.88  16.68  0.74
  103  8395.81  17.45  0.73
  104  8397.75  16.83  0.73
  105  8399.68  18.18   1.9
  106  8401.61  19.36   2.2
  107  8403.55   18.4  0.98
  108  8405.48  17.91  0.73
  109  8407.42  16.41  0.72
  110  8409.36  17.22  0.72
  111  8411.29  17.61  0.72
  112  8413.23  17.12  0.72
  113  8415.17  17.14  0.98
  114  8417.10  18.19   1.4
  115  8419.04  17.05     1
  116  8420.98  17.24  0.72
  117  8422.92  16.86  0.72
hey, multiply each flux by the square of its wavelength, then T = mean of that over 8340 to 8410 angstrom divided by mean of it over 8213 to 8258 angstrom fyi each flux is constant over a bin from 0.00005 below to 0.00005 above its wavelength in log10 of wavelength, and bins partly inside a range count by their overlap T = 1.02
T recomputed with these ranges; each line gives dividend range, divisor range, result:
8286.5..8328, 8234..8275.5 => 1.01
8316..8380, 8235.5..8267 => 1.02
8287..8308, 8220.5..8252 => 1.02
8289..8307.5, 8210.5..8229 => 1.02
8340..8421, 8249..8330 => 1.01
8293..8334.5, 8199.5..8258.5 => 1.01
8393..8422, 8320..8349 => 1.01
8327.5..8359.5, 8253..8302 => 1.02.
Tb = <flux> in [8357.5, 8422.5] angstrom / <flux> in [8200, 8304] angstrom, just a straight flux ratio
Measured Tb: 0.98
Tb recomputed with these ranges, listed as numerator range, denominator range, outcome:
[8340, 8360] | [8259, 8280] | 1.03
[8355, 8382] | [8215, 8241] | 0.98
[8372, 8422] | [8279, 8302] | 0.95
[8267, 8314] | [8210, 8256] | 1.01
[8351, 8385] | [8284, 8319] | 0.99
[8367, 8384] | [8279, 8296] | 0.95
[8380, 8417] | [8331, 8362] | 0.96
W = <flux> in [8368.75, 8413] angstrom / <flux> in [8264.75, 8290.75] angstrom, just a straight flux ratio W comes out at 0.97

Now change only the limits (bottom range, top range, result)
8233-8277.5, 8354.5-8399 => 0.97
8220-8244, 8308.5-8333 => 0.99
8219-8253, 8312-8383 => 0.99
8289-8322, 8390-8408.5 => 0.99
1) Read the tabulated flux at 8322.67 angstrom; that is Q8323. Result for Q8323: 16.33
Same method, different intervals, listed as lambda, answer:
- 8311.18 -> 18.92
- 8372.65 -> 16.7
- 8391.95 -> 17.65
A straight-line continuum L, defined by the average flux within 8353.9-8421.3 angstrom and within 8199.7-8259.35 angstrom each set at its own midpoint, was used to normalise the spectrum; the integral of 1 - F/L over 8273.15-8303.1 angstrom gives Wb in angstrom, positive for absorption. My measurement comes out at -0.94 angstrom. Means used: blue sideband 17.9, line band 18.3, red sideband 17.5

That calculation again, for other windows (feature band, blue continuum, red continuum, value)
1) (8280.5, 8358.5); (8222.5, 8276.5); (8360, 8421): -1.2 angstrom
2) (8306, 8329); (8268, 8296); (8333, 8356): 0.8 angstrom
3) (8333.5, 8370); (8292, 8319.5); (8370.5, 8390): -1.4 angstrom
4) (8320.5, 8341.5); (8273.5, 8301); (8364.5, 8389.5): 0.3 angstrom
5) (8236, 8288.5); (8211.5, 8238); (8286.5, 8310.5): 0.1 angstrom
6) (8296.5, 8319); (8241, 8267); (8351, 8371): 0.2 angstrom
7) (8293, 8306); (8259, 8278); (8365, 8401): -0.2 angstrom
